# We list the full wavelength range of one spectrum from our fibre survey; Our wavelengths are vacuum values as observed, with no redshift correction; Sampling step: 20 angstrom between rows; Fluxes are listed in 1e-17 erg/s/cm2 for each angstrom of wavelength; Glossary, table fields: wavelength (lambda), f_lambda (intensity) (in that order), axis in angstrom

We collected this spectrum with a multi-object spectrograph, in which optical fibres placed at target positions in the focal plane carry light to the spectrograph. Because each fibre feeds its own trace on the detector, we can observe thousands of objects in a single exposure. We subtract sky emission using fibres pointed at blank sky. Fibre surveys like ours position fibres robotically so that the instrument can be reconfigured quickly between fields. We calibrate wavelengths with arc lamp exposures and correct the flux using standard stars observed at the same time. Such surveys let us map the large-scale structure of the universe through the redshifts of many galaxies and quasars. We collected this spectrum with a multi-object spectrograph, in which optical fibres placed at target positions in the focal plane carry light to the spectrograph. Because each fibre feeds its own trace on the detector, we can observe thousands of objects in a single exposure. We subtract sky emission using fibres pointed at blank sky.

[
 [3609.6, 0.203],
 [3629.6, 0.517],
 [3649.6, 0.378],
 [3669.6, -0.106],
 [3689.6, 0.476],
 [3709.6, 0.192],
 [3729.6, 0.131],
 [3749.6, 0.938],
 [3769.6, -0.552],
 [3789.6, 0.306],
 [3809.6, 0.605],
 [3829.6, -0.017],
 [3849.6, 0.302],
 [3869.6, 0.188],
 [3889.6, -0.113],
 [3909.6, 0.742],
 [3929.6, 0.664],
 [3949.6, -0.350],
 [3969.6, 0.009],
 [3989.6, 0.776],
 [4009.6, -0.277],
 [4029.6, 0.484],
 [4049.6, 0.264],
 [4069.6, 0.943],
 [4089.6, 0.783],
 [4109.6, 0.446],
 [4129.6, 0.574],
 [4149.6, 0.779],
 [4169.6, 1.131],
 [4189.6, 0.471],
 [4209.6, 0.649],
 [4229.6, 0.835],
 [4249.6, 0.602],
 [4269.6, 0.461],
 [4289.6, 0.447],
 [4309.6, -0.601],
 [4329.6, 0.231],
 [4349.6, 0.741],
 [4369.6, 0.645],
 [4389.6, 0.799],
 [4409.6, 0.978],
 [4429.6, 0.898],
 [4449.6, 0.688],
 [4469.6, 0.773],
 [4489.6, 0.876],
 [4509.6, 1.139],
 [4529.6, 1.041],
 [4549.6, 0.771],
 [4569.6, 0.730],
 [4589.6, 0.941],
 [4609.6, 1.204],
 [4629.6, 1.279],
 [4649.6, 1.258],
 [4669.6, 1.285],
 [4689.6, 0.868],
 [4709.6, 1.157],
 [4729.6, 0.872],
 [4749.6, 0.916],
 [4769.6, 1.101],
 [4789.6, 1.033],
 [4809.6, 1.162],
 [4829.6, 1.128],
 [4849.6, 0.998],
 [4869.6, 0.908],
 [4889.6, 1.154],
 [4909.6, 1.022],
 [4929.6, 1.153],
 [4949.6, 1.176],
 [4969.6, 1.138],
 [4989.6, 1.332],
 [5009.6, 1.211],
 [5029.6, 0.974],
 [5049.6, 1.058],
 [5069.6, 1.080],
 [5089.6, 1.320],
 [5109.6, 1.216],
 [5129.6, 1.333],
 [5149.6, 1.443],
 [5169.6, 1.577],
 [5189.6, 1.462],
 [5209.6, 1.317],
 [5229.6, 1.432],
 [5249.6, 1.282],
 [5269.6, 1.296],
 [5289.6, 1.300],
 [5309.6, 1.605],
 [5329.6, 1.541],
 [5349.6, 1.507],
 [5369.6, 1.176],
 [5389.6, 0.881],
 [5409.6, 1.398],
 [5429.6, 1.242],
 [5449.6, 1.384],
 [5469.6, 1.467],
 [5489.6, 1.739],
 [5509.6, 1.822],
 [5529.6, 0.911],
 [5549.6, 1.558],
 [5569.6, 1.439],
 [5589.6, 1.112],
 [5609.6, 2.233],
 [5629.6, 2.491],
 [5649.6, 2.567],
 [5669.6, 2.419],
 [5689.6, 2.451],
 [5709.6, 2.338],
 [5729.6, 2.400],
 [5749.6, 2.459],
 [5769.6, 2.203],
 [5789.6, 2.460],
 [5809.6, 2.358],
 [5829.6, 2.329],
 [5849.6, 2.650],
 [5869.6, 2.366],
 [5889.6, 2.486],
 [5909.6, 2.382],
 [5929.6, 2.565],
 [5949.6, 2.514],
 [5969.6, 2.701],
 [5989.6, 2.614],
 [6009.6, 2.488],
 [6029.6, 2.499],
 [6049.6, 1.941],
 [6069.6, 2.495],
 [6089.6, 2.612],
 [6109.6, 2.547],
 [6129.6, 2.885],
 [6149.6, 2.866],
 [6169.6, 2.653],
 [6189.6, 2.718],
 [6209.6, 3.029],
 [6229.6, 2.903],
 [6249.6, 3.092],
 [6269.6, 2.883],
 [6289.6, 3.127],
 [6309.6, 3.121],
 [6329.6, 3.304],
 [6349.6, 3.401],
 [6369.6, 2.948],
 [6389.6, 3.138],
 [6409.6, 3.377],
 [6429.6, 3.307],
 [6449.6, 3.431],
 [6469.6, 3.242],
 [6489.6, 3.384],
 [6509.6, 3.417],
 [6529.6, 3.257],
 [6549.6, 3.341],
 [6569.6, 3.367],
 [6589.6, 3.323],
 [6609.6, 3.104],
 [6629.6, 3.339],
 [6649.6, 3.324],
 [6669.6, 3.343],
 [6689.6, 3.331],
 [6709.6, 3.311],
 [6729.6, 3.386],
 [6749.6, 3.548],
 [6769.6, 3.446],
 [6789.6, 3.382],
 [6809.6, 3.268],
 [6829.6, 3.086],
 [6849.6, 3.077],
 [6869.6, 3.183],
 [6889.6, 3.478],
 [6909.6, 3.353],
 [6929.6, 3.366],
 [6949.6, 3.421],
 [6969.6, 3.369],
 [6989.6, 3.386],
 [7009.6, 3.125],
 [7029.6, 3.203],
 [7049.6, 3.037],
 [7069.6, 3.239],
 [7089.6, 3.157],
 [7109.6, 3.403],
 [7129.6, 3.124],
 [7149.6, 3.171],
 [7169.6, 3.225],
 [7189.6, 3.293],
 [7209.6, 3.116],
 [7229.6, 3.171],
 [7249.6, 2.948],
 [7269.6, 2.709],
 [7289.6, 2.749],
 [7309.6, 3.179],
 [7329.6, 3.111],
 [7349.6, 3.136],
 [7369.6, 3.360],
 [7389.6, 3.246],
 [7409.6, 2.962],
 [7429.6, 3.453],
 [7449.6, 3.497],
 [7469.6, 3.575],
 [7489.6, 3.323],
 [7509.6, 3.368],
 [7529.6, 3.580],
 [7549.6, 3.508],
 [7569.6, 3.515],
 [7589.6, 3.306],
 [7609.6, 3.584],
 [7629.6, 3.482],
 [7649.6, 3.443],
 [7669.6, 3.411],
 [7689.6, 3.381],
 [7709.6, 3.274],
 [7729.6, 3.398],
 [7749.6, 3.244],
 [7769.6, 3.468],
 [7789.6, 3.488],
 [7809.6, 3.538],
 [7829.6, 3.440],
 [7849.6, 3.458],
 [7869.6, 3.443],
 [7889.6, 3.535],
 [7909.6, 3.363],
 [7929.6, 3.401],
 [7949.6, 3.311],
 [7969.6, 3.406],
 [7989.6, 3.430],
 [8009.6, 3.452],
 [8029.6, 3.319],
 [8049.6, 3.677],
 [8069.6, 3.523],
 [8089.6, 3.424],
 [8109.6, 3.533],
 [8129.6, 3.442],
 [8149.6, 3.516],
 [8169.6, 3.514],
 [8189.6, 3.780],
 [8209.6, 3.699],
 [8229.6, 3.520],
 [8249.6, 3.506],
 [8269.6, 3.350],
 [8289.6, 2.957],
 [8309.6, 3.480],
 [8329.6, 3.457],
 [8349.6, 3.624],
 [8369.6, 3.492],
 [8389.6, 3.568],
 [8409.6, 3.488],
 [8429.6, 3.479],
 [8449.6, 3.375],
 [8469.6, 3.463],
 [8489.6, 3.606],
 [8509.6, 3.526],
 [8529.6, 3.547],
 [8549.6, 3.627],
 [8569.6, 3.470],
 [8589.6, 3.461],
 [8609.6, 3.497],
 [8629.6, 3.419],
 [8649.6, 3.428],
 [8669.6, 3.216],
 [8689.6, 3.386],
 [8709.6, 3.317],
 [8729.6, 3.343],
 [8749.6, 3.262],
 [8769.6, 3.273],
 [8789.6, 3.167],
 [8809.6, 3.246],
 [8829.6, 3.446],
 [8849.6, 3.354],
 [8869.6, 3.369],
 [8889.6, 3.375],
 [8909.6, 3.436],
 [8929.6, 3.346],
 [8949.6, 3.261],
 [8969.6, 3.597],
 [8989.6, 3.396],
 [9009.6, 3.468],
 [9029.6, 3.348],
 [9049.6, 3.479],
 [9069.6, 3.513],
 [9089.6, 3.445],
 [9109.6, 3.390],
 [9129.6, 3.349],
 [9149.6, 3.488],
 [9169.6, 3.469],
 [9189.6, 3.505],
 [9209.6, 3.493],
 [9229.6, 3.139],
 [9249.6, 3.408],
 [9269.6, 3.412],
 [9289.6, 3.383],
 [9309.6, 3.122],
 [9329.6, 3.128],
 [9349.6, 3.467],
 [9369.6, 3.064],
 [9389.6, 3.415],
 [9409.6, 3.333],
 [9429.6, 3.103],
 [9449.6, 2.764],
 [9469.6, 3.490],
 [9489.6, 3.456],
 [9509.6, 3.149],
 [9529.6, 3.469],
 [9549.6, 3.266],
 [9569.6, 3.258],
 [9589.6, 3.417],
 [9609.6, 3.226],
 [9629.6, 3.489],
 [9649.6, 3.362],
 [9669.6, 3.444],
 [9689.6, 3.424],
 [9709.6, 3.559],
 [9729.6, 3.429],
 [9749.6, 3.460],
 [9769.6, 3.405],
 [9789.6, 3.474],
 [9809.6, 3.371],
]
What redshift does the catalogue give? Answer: 0.406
